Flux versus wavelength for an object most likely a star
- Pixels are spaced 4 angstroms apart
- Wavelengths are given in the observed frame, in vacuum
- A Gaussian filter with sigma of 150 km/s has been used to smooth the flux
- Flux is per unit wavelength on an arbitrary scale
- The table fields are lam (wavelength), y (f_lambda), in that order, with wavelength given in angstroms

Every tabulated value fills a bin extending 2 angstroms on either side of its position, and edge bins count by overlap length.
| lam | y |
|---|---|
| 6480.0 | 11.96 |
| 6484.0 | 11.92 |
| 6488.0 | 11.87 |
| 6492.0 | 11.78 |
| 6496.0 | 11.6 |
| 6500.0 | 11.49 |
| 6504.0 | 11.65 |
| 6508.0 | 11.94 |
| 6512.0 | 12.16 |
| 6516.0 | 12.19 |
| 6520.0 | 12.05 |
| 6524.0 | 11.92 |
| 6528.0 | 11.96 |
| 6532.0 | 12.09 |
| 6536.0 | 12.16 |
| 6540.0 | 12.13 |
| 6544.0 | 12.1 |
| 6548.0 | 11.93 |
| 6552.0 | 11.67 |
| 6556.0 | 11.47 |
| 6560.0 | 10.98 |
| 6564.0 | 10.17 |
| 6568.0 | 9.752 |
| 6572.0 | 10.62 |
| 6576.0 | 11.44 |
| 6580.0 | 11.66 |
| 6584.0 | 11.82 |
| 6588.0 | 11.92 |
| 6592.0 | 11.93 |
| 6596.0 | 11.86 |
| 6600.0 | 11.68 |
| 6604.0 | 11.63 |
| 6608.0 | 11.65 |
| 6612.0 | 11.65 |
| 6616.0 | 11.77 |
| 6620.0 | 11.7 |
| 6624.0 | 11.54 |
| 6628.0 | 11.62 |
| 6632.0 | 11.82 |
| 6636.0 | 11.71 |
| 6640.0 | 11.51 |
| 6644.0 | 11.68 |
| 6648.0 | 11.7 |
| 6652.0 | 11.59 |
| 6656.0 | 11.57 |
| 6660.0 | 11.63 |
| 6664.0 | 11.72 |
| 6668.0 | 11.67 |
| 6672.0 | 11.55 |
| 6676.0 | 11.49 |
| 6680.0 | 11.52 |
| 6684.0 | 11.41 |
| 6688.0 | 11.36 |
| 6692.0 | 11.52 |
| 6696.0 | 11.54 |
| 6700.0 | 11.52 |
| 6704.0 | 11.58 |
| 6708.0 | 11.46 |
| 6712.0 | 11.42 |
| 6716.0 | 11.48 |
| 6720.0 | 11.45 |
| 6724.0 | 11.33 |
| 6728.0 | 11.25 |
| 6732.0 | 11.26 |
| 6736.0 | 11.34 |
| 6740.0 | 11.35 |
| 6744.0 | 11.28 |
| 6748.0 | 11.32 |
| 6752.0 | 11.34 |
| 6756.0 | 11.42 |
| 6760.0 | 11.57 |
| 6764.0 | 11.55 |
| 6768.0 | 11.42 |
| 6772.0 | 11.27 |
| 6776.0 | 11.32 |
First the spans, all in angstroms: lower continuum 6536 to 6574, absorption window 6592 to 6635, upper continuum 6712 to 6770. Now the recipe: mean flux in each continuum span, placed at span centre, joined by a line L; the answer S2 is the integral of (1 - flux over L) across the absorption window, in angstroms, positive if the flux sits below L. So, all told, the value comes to -1.6 angstroms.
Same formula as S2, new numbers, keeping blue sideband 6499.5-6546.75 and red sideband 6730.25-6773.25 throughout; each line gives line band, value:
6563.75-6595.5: 1.6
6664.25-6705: 0.1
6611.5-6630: 0.1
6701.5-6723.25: 0.0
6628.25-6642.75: 0.0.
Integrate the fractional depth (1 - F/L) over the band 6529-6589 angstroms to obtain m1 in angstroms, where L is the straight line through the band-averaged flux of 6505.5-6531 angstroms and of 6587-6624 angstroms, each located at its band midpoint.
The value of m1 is 2.2 angstroms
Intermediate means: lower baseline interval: 12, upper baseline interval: 11.7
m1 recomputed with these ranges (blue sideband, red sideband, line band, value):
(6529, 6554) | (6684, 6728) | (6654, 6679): 0.0 angstroms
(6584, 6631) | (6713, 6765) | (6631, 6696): 0.0 angstroms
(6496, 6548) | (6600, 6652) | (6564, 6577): 1.5 angstroms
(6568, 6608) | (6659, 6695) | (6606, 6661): -0.6 angstroms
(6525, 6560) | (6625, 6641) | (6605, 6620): 0.0 angstroms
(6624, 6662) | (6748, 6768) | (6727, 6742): 0.2 angstroms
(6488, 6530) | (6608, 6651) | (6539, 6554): -0.2 angstroms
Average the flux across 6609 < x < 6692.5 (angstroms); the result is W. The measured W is 11.6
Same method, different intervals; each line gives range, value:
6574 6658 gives 11.7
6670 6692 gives 11.5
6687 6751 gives 11.4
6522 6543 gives 12.1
